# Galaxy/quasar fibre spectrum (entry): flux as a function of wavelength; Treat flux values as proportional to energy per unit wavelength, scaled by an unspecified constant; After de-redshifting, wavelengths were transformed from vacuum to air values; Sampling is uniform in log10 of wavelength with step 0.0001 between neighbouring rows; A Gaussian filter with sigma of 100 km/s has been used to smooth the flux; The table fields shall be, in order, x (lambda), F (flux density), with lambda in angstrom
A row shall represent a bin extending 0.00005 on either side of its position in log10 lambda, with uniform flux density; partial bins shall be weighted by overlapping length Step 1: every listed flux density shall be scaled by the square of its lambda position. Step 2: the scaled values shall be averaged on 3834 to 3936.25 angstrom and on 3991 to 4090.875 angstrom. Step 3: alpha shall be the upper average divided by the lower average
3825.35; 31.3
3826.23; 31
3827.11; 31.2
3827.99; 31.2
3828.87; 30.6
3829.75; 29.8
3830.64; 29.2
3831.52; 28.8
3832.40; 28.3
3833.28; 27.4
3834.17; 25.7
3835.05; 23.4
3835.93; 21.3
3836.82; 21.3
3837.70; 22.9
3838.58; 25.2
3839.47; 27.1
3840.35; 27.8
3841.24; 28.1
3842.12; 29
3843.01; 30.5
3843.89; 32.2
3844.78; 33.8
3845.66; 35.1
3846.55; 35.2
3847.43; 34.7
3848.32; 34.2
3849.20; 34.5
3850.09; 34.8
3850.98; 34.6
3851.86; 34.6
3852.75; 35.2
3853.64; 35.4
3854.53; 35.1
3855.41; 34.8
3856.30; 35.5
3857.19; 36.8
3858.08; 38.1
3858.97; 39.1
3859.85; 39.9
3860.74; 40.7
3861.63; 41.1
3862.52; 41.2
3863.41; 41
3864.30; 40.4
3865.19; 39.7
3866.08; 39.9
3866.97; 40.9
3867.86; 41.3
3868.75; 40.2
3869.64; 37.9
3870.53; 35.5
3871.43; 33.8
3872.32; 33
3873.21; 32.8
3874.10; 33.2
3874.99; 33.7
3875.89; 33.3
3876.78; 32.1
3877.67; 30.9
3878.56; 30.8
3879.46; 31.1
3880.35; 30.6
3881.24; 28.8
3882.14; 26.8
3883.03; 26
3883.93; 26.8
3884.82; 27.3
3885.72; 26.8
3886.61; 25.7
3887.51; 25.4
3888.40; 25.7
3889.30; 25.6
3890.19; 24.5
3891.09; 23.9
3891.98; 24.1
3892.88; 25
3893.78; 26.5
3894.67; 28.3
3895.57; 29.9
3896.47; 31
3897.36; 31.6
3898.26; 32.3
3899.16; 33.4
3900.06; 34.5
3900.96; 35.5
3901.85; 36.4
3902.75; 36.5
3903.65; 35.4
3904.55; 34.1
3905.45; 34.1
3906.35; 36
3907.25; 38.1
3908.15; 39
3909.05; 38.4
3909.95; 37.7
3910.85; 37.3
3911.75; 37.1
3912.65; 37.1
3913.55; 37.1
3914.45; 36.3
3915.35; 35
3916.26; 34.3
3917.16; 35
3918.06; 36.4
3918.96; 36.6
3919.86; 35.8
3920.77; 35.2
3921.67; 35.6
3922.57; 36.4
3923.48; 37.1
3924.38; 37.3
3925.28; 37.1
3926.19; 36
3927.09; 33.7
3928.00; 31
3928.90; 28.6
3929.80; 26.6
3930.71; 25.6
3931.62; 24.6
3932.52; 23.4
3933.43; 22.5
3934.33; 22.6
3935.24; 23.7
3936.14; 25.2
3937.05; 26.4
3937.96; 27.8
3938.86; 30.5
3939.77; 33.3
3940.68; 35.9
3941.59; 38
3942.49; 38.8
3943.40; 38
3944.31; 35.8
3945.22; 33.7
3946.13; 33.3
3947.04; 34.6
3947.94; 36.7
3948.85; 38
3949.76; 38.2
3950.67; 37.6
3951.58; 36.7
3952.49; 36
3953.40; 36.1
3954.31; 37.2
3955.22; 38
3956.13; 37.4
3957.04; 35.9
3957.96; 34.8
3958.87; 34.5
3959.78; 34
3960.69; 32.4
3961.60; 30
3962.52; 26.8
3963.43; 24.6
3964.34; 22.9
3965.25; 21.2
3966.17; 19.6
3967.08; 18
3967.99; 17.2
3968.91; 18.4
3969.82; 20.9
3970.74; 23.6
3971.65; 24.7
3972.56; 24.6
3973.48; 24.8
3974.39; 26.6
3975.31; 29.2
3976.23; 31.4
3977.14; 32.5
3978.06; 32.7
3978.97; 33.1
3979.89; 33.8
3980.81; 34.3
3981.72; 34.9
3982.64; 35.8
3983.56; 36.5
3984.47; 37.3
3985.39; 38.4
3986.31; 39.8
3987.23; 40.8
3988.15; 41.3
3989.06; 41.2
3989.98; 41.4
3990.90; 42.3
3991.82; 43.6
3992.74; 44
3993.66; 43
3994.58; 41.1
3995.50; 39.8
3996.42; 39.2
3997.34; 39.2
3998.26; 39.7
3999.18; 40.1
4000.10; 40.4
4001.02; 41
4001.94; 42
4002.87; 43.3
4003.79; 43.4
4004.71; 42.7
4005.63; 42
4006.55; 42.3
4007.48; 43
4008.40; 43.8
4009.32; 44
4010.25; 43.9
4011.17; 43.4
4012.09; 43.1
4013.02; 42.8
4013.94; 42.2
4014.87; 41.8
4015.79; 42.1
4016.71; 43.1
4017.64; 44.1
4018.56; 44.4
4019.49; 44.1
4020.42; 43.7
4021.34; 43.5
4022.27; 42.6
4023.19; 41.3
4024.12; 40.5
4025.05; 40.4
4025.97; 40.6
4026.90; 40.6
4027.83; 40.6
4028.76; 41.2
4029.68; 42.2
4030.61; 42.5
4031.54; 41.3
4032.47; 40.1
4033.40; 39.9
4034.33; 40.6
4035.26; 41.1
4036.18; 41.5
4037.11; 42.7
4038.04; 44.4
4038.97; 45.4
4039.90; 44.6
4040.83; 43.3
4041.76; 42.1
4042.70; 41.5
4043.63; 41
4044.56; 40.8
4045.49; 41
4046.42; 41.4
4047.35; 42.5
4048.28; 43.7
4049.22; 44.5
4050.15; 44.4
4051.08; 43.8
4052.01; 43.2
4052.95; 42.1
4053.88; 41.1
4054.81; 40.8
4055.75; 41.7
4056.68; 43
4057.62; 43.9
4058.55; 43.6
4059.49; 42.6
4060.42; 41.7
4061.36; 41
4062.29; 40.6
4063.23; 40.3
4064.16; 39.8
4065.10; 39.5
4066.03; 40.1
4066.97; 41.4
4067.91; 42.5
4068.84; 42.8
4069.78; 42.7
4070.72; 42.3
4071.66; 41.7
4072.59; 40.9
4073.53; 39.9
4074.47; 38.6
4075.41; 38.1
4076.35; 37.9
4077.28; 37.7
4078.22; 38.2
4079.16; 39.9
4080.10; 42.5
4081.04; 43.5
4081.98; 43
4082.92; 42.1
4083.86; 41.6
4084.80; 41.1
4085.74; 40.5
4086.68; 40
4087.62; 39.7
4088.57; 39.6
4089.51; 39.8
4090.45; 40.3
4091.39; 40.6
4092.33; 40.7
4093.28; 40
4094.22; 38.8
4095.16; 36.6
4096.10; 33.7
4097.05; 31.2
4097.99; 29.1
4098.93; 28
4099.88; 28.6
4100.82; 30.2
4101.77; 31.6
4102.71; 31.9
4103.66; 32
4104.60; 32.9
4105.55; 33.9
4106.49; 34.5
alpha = 1.39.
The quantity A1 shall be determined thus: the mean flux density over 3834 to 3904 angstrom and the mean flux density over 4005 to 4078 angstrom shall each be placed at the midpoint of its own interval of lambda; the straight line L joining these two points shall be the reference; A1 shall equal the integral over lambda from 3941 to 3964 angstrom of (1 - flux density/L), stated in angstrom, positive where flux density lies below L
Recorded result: 1.2 angstrom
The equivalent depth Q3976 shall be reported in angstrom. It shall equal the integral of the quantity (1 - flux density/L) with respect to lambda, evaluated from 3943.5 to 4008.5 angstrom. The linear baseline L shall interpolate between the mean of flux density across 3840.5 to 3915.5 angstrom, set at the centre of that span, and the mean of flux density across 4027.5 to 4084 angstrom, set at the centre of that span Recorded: 5.6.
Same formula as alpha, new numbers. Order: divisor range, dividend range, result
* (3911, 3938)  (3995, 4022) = 1.38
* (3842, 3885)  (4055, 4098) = 1.29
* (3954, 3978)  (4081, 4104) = 1.41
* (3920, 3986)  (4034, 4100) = 1.38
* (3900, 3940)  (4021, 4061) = 1.35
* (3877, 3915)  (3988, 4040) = 1.42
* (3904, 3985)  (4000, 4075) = 1.37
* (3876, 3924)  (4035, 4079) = 1.40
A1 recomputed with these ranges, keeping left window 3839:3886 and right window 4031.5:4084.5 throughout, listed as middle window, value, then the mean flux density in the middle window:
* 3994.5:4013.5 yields -1.12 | 41.9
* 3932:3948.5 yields 2.69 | 31.2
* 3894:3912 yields 0.54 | 34.7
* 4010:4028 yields -1.03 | 42.5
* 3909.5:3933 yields 1.58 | 34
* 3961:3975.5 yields 5.66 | 23.3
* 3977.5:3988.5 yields 0.66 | 36.5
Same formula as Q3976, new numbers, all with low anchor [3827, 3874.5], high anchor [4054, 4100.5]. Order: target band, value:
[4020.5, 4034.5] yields -1.09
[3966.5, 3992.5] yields 3.41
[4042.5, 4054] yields -1.06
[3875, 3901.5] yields 4.31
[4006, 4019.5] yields -1.88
